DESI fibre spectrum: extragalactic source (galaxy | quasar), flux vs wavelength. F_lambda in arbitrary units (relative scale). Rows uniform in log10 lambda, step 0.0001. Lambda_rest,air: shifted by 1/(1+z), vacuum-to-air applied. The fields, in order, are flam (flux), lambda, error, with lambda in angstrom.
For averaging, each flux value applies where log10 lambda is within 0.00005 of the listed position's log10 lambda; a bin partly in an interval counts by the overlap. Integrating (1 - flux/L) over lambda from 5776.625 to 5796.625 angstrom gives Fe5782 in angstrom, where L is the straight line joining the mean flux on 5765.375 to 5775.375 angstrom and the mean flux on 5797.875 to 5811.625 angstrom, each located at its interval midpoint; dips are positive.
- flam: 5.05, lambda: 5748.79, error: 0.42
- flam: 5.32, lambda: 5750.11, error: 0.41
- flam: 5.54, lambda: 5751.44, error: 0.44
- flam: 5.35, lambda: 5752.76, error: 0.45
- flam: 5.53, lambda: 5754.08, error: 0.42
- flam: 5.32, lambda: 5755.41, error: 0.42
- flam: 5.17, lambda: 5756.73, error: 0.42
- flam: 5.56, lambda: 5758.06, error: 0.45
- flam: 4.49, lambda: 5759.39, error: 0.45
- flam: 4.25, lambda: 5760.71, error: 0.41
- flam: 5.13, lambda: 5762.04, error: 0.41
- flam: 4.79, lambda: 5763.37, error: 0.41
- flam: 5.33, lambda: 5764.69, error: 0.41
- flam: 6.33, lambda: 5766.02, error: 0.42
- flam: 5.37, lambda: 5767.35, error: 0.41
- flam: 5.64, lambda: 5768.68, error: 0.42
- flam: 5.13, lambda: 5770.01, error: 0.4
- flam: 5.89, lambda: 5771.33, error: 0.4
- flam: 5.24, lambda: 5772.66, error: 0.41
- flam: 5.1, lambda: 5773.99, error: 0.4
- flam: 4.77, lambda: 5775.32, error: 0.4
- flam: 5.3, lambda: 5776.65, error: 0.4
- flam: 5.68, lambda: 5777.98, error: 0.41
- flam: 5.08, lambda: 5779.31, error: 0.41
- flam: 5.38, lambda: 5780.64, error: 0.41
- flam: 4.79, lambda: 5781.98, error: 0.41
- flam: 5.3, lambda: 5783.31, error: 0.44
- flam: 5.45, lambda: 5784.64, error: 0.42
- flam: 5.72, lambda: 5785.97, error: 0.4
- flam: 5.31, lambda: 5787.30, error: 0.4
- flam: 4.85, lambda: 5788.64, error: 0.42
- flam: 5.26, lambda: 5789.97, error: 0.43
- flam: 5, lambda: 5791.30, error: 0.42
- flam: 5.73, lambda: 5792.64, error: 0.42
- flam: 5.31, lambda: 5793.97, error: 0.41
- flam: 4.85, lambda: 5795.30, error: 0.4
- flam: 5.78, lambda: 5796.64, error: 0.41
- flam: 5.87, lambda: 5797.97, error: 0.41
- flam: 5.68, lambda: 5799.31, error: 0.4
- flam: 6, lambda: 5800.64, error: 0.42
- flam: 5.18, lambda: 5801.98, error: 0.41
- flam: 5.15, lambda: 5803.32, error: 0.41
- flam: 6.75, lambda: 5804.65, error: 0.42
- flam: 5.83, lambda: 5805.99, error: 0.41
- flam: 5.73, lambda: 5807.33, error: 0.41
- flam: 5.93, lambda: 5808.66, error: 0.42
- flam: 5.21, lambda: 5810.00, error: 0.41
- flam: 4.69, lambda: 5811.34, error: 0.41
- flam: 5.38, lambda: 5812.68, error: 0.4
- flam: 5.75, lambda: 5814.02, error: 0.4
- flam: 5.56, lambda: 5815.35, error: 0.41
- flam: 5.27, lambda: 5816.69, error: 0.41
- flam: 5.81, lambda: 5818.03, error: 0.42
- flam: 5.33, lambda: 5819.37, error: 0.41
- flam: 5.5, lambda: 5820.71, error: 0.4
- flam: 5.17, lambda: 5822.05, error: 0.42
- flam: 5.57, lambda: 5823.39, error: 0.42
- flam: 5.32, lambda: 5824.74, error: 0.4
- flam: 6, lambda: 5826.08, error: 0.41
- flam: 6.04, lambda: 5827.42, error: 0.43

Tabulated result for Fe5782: 1.0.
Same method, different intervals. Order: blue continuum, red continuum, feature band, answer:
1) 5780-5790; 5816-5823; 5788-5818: -0.9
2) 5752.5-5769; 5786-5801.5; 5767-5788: 0.1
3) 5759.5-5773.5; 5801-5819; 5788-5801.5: 0.1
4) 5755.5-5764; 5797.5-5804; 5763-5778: -0.8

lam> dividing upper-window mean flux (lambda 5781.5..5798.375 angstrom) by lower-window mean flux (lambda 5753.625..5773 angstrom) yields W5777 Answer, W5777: 1.01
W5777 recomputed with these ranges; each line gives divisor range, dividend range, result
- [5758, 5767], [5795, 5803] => 1.09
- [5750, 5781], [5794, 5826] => 1.05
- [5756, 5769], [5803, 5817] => 1.08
